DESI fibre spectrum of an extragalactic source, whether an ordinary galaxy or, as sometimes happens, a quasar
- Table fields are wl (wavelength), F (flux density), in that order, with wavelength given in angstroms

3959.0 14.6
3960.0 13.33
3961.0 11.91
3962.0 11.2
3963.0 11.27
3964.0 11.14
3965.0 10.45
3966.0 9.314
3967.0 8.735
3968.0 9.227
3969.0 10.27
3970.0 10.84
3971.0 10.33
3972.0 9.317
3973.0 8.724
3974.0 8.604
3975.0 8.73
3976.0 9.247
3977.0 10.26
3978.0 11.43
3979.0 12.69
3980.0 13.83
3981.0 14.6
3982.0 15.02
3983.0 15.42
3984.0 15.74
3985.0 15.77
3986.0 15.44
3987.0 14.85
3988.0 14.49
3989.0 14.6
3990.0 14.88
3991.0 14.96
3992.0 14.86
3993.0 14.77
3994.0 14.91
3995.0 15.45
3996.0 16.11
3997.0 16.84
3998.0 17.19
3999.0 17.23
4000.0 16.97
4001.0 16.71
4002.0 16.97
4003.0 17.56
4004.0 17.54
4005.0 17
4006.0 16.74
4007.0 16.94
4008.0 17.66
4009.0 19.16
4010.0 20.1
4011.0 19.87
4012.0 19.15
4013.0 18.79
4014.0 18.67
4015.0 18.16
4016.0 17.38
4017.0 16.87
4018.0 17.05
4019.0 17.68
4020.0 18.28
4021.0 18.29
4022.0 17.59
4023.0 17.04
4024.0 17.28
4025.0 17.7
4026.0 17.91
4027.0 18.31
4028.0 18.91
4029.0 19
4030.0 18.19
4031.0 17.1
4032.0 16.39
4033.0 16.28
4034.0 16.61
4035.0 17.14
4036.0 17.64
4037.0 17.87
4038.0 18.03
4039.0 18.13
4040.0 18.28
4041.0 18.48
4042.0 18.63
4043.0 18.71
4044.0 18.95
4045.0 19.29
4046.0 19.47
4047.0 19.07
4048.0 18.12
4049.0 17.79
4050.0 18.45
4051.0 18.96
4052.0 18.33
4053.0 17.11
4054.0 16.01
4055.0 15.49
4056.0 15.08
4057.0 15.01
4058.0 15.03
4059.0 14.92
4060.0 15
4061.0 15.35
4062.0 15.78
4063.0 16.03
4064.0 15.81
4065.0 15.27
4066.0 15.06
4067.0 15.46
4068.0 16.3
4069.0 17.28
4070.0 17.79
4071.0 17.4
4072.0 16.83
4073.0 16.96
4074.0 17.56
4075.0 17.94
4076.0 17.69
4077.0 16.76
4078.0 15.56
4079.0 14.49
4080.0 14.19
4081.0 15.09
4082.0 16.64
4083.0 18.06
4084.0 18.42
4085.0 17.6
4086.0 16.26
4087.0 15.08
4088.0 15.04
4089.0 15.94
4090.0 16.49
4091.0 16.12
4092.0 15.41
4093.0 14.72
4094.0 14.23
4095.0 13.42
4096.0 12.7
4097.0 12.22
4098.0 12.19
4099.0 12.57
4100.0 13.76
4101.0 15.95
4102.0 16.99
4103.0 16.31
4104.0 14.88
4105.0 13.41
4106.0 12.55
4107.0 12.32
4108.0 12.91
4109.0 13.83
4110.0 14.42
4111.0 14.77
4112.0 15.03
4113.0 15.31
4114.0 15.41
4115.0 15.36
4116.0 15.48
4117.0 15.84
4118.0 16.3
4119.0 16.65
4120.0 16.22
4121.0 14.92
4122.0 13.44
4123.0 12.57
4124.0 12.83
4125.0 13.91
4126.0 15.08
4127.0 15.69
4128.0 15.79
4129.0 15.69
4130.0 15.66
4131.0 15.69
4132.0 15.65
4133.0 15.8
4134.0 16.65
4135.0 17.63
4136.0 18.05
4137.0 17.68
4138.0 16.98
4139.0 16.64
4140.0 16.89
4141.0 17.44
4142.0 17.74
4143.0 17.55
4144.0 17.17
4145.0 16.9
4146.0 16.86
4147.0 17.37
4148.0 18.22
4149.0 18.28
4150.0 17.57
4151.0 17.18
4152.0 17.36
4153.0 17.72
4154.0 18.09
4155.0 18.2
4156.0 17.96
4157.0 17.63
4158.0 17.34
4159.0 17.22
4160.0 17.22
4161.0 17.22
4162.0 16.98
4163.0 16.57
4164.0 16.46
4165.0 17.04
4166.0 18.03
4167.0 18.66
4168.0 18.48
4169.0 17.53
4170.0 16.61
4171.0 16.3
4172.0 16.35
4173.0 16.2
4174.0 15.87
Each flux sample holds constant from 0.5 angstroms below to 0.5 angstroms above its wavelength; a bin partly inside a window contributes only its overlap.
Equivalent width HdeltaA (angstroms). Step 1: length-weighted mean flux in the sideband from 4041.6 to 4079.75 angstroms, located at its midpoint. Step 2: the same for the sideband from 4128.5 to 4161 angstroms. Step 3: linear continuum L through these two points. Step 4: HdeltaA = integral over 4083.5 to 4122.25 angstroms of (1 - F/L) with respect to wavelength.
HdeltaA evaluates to 4.8 angstroms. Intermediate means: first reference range 16.8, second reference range 17.2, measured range 14.9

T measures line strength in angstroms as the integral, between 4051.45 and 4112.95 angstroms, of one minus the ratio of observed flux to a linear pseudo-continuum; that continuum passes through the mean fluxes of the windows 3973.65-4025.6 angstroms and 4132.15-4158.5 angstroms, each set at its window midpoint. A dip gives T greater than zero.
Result 4.9 angstroms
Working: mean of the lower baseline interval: 16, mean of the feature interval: 15.5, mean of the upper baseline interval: 17.4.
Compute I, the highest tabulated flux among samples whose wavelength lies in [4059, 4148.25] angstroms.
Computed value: 18.42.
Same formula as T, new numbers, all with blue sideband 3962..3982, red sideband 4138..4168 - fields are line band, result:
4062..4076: -2.3 angstroms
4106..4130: 2.1 angstroms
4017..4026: -3.7 angstroms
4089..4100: 0.8 angstroms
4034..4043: -3.3 angstroms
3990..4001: -4.2 angstroms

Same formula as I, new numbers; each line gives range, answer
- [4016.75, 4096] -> 19.47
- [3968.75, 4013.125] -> 20.1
